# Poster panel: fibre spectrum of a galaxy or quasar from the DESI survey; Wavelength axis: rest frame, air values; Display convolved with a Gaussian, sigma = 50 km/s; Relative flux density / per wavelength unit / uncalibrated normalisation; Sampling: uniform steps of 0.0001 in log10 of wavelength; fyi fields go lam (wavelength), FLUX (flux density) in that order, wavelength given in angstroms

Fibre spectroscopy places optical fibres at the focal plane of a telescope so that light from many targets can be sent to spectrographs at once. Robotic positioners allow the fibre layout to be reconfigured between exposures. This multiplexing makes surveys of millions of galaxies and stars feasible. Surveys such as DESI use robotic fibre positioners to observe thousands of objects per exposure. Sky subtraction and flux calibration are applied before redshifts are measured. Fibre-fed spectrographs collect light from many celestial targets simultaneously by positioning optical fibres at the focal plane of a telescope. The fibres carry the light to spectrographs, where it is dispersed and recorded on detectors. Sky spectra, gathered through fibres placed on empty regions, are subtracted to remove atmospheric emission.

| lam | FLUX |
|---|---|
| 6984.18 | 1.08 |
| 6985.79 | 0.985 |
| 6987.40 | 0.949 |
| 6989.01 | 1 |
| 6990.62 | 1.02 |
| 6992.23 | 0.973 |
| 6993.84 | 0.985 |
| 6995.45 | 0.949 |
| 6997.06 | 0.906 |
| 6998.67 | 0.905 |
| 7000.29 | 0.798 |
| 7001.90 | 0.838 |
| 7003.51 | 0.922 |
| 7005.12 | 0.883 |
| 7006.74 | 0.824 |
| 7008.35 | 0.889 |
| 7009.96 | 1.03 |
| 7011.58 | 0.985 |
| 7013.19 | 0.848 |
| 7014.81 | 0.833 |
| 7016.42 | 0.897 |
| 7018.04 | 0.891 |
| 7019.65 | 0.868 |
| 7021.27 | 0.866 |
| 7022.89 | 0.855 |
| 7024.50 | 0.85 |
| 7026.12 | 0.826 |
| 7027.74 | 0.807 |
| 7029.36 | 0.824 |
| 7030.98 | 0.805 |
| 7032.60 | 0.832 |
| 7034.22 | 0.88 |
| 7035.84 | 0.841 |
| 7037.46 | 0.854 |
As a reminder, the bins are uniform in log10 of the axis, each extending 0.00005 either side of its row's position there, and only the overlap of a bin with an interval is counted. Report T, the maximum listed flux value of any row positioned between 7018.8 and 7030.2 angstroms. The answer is 0.868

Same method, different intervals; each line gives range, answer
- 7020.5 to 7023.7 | 0.866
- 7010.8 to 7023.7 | 0.985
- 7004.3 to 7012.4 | 1.03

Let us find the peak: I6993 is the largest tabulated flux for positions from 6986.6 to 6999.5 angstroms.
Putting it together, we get 1.02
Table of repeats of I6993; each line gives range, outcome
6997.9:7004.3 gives 0.922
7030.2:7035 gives 0.88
